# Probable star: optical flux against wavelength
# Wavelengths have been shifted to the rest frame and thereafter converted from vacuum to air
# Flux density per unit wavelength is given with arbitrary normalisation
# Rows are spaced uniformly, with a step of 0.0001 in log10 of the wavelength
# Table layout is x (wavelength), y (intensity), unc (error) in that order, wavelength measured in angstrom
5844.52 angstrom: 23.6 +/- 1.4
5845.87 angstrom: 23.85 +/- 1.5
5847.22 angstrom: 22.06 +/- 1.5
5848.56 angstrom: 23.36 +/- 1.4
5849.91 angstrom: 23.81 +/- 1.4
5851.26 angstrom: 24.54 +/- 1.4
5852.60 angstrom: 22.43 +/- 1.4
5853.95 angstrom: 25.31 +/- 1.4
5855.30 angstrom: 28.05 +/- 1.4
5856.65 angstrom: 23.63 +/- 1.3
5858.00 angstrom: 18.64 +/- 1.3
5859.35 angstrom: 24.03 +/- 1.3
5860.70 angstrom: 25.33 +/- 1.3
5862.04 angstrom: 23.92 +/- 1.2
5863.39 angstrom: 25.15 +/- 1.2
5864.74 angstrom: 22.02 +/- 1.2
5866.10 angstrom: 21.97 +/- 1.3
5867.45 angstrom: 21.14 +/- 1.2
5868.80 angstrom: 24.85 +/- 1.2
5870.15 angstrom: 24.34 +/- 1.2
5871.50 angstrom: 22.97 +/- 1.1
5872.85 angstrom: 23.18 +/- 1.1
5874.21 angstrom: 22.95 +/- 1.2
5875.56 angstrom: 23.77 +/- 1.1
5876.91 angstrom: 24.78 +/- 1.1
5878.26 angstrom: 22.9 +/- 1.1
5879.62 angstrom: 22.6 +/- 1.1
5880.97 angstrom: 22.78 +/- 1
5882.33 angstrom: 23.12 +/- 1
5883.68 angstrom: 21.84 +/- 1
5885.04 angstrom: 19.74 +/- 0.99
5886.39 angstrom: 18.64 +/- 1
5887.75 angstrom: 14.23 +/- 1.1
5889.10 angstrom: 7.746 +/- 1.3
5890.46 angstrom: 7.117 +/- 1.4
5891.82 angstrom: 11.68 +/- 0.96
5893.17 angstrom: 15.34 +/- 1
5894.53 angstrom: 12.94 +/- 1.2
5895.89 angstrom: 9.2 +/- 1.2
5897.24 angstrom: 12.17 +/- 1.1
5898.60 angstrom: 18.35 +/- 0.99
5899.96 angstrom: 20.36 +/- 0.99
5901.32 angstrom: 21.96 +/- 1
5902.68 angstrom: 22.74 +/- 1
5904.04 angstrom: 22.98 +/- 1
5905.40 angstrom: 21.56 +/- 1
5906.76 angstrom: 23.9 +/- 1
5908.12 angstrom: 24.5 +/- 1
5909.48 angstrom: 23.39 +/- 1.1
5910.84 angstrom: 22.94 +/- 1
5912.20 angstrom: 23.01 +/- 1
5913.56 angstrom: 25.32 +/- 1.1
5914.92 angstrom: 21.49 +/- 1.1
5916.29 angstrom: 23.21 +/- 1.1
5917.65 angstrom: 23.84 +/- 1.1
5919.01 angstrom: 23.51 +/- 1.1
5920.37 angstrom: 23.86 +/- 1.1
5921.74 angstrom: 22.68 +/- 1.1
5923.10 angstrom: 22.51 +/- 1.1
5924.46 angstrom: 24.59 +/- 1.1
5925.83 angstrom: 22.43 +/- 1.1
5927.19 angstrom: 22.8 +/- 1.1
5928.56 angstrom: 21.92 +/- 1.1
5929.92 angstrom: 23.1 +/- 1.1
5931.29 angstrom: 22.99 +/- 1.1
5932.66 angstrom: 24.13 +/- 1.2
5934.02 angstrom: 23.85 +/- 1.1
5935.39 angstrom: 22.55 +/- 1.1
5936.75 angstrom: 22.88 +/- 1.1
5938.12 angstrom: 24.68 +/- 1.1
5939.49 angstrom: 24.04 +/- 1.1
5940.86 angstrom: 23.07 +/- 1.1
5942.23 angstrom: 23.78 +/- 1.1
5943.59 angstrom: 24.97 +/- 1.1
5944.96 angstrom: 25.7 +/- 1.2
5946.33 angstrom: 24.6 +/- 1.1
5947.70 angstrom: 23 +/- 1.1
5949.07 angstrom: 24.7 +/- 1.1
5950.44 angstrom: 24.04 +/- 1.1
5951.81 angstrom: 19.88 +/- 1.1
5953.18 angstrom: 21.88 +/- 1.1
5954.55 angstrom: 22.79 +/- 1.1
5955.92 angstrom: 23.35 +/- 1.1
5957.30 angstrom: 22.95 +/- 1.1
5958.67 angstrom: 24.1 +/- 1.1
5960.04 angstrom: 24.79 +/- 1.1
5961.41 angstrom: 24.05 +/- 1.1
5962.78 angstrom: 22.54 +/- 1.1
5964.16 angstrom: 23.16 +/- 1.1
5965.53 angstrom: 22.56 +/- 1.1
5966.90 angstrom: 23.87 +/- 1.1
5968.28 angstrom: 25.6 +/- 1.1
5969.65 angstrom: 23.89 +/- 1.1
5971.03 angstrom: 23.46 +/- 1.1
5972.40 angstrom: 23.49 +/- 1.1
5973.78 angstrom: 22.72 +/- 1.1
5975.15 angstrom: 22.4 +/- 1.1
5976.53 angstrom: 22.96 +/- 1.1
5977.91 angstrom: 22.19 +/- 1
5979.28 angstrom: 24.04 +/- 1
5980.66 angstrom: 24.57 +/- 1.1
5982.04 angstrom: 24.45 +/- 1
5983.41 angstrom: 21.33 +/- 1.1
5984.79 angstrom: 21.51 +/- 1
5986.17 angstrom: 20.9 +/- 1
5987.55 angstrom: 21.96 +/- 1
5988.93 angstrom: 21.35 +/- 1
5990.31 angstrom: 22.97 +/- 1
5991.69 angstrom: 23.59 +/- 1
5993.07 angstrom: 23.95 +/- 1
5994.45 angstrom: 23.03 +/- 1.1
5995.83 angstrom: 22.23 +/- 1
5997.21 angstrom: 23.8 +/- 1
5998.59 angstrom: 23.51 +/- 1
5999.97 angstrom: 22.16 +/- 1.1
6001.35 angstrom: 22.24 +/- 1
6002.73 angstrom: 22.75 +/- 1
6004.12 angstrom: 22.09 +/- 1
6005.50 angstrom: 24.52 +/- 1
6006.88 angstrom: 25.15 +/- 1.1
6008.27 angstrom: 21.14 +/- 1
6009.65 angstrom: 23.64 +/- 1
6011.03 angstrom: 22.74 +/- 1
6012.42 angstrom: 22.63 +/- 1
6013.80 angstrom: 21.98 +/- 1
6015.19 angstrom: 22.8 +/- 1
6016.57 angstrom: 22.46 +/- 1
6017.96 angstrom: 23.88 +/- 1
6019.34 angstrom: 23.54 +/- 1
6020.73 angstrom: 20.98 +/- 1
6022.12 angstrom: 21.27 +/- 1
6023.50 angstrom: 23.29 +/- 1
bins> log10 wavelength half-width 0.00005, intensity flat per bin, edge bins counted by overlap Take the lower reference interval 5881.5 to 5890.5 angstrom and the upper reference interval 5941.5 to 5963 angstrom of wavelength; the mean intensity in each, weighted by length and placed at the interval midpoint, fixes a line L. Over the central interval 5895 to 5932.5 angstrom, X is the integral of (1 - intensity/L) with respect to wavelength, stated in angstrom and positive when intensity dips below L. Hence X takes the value -4.2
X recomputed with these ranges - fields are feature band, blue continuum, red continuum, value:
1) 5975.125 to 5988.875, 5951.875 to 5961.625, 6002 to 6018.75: 0.3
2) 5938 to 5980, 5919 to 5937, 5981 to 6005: -1.1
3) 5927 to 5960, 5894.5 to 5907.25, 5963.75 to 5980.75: -2.9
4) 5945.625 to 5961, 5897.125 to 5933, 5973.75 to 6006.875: -0.4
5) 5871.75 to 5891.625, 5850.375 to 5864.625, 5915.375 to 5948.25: 3.6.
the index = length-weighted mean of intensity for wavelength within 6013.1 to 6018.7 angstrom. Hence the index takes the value 22.8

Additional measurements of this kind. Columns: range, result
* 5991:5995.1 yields 23.5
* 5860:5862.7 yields 24.7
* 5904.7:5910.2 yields 23.3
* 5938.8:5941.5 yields 23.5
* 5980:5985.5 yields 23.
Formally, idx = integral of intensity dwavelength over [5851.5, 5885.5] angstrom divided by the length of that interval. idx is 23.3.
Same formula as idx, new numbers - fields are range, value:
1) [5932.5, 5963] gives 23.6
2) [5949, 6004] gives 23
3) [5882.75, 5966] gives 21.5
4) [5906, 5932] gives 23.3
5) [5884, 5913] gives 17.9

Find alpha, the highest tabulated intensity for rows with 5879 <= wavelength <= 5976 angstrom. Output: 25.7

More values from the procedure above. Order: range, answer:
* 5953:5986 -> 25.6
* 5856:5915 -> 25.33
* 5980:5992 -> 24.57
